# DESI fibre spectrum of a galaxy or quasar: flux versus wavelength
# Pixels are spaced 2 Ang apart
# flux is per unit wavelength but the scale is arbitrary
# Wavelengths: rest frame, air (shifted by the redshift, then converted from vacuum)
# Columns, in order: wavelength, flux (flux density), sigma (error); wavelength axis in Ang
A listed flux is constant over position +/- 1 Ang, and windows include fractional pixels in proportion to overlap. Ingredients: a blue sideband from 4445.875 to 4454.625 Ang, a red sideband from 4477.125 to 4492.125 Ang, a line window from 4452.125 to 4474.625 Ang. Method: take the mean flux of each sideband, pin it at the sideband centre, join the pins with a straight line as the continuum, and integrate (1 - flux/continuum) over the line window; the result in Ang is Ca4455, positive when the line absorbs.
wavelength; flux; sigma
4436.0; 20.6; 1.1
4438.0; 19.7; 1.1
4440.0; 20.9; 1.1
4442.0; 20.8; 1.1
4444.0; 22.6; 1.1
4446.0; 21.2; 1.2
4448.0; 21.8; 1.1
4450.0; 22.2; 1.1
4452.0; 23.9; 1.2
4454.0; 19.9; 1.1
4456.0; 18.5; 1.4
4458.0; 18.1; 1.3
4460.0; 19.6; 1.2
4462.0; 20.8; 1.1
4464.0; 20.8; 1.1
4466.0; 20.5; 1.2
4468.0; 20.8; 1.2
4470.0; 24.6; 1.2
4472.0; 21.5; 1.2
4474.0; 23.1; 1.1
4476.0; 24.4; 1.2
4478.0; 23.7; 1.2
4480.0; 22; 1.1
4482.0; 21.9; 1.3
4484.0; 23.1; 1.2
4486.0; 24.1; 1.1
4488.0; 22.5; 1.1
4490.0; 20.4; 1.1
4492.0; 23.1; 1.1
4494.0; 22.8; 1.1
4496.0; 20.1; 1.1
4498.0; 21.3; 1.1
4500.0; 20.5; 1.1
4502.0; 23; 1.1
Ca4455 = 1.4 Ang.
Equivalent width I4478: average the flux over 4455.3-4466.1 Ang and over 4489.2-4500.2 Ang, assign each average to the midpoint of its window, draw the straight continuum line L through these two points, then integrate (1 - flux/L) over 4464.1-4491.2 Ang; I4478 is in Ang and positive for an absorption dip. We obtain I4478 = -2.5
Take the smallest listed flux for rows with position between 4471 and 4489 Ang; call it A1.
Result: 21.5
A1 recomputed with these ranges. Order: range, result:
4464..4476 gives 20.5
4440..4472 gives 18.1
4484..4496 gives 20.1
